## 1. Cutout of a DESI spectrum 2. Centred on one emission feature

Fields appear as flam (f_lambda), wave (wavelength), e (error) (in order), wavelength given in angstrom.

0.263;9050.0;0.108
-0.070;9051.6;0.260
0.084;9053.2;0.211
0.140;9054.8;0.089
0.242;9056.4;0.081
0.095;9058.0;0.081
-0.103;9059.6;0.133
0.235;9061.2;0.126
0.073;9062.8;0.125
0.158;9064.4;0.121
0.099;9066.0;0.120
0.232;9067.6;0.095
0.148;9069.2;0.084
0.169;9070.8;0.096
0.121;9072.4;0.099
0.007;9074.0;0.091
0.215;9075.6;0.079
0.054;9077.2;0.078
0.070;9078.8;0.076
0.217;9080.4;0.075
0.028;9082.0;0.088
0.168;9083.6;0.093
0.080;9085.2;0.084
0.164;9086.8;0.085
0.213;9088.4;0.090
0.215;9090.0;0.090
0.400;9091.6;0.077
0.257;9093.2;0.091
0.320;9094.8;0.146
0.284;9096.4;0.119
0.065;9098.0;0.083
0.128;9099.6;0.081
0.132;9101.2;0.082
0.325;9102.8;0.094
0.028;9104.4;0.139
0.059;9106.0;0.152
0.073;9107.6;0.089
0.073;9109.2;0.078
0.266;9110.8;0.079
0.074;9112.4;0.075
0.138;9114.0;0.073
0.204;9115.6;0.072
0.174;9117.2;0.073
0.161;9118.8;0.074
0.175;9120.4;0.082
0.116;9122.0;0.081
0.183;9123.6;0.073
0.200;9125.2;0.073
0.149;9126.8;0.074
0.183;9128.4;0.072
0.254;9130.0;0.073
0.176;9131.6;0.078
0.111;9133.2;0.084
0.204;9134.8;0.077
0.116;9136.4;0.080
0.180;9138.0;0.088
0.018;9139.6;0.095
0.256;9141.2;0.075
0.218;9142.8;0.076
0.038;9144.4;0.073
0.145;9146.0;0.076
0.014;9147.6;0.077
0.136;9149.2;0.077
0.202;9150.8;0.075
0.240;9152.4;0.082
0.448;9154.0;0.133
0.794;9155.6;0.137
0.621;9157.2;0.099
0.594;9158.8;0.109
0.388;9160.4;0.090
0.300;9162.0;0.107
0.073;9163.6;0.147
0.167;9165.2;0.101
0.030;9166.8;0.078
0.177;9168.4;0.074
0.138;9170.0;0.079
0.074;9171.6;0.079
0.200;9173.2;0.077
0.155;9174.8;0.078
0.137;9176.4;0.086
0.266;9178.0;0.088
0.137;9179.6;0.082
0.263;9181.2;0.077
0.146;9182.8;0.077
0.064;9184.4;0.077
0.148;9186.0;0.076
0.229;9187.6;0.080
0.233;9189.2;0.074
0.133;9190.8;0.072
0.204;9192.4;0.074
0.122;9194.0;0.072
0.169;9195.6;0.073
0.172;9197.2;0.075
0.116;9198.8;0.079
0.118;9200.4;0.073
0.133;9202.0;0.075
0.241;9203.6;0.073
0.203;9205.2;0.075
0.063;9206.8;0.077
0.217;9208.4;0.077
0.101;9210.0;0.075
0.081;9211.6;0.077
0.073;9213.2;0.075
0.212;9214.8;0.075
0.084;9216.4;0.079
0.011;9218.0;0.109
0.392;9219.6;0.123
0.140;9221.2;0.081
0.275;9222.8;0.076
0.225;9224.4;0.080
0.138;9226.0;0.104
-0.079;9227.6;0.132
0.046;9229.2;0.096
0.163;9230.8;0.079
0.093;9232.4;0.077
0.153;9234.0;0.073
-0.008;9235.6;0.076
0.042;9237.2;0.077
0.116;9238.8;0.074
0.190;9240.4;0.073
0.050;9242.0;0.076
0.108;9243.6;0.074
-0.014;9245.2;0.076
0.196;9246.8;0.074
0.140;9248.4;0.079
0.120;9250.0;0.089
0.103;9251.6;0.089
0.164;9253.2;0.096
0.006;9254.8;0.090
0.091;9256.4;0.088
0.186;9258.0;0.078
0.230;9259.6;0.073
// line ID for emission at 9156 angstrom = H-beta 4861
